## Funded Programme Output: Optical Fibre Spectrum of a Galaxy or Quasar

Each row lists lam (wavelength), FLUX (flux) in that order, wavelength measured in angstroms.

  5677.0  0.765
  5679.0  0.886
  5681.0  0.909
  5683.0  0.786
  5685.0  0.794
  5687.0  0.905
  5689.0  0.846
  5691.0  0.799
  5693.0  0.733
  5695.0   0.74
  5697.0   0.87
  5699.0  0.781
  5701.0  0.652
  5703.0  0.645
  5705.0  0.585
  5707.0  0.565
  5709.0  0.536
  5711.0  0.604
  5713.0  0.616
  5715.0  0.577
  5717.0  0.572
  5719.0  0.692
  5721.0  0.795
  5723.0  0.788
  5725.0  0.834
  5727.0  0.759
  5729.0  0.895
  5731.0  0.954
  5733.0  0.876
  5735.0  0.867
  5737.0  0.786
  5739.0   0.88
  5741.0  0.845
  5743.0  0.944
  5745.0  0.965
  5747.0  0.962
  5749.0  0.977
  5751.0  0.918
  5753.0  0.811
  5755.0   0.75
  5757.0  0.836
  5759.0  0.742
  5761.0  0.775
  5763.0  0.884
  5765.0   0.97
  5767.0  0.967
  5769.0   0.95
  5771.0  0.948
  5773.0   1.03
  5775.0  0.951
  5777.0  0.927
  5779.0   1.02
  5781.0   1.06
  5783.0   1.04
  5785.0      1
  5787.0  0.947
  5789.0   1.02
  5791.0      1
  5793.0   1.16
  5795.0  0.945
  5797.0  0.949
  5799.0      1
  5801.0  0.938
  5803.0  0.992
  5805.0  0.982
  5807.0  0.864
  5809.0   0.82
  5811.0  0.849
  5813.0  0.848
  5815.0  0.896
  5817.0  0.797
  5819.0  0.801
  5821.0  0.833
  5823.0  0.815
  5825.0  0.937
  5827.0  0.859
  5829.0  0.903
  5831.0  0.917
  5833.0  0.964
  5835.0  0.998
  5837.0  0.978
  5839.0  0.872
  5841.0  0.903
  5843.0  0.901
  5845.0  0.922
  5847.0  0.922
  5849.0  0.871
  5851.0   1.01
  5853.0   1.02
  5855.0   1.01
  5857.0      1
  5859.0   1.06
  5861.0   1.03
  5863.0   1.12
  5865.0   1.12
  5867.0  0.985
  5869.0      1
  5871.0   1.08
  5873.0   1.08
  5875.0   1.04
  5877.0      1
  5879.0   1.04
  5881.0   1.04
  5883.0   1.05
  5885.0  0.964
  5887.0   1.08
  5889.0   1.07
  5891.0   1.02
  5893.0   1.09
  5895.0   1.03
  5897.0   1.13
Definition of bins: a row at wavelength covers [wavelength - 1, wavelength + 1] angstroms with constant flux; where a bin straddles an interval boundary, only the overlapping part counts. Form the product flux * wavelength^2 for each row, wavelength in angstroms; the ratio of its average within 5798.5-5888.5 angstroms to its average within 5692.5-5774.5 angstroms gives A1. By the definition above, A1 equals 1.24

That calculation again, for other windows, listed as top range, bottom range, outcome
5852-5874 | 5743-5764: 1.25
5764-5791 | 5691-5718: 1.54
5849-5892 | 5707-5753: 1.36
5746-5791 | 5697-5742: 1.29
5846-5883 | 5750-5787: 1.15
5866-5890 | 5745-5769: 1.23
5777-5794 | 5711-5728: 1.50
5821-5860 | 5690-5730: 1.40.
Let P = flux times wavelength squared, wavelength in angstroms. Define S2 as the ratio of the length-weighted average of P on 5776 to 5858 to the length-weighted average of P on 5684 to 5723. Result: 1.4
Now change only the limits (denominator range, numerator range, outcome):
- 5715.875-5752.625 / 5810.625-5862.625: 1.13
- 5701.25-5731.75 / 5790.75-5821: 1.37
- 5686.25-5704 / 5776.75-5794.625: 1.36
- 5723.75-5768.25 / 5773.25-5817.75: 1.12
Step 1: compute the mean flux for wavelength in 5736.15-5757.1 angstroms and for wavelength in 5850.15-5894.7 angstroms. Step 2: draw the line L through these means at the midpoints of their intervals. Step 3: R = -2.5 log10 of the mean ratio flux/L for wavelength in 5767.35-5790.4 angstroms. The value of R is -0.08 mag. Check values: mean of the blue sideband 0.882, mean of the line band 0.99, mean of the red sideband 1.04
